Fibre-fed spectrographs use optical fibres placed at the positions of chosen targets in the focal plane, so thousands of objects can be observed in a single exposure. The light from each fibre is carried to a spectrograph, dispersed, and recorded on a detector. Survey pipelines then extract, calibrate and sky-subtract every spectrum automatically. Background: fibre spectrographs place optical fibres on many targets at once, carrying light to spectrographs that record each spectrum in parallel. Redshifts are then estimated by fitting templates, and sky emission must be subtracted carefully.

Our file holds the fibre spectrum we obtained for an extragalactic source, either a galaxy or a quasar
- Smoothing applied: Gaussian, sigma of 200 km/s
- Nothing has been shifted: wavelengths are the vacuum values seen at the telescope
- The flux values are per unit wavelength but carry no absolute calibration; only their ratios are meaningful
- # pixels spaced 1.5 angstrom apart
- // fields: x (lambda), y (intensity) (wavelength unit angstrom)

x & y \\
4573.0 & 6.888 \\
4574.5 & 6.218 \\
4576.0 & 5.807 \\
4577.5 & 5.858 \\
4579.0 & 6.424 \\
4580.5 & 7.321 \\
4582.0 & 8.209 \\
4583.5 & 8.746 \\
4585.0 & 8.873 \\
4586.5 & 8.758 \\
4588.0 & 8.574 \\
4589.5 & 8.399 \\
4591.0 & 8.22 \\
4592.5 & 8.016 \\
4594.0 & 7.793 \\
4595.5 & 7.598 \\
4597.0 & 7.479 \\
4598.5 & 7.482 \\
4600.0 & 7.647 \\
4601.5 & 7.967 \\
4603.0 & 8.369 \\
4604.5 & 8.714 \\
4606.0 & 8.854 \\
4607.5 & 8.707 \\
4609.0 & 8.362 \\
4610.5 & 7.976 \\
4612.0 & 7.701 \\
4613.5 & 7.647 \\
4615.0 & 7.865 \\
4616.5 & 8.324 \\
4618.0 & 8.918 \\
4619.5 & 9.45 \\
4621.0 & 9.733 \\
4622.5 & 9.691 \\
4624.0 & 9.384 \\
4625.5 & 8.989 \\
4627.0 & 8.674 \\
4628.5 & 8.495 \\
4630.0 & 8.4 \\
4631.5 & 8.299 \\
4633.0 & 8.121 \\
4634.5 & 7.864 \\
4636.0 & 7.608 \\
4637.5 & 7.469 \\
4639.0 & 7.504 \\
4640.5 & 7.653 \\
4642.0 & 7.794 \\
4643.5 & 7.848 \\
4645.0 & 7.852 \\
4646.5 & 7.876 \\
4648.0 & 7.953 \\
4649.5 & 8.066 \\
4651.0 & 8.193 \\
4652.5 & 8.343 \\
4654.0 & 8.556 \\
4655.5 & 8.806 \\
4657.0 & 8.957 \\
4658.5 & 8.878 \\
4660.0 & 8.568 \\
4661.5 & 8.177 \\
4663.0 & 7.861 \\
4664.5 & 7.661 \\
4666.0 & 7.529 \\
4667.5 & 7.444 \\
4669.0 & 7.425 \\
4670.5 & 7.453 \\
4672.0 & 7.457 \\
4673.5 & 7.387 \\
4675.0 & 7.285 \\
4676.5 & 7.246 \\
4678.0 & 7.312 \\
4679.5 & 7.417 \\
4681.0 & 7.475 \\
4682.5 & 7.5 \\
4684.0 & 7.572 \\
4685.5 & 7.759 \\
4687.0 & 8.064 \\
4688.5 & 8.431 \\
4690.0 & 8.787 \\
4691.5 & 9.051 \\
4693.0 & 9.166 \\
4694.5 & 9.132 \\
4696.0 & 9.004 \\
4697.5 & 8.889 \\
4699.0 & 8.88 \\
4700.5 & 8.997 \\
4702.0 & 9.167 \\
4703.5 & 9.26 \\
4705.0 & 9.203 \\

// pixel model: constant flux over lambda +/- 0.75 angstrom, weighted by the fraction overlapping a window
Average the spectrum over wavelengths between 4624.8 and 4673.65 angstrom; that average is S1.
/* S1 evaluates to 8.04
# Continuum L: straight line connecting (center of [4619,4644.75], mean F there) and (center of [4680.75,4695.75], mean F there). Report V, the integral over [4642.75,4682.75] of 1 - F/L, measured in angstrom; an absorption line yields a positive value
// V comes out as 2.3 angstrom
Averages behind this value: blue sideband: 8.39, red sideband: 8.34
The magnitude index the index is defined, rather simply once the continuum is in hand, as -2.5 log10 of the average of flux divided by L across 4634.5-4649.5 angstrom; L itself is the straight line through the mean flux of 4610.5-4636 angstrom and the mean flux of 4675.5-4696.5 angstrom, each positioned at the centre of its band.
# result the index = 0.09 mag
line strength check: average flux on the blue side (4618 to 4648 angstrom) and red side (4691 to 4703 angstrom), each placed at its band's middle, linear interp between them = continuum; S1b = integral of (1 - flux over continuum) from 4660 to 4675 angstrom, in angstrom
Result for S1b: 1.9 angstrom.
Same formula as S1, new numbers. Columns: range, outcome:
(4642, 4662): 8.3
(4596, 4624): 8.4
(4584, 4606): 8.17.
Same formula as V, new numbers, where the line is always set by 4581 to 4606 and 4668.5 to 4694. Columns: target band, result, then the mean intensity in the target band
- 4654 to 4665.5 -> -0.71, 8.41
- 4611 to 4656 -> -1.53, 8.3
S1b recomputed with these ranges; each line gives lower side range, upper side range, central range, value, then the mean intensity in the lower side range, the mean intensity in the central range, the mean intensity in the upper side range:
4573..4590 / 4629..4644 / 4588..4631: -3.9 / 7.52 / 8.39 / 7.87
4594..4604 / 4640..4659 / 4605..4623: -1.5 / 7.78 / 8.59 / 8.21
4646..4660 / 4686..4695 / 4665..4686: 2.8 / 8.42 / 7.45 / 8.73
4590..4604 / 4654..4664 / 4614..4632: -1.6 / 7.87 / 8.84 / 8.52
